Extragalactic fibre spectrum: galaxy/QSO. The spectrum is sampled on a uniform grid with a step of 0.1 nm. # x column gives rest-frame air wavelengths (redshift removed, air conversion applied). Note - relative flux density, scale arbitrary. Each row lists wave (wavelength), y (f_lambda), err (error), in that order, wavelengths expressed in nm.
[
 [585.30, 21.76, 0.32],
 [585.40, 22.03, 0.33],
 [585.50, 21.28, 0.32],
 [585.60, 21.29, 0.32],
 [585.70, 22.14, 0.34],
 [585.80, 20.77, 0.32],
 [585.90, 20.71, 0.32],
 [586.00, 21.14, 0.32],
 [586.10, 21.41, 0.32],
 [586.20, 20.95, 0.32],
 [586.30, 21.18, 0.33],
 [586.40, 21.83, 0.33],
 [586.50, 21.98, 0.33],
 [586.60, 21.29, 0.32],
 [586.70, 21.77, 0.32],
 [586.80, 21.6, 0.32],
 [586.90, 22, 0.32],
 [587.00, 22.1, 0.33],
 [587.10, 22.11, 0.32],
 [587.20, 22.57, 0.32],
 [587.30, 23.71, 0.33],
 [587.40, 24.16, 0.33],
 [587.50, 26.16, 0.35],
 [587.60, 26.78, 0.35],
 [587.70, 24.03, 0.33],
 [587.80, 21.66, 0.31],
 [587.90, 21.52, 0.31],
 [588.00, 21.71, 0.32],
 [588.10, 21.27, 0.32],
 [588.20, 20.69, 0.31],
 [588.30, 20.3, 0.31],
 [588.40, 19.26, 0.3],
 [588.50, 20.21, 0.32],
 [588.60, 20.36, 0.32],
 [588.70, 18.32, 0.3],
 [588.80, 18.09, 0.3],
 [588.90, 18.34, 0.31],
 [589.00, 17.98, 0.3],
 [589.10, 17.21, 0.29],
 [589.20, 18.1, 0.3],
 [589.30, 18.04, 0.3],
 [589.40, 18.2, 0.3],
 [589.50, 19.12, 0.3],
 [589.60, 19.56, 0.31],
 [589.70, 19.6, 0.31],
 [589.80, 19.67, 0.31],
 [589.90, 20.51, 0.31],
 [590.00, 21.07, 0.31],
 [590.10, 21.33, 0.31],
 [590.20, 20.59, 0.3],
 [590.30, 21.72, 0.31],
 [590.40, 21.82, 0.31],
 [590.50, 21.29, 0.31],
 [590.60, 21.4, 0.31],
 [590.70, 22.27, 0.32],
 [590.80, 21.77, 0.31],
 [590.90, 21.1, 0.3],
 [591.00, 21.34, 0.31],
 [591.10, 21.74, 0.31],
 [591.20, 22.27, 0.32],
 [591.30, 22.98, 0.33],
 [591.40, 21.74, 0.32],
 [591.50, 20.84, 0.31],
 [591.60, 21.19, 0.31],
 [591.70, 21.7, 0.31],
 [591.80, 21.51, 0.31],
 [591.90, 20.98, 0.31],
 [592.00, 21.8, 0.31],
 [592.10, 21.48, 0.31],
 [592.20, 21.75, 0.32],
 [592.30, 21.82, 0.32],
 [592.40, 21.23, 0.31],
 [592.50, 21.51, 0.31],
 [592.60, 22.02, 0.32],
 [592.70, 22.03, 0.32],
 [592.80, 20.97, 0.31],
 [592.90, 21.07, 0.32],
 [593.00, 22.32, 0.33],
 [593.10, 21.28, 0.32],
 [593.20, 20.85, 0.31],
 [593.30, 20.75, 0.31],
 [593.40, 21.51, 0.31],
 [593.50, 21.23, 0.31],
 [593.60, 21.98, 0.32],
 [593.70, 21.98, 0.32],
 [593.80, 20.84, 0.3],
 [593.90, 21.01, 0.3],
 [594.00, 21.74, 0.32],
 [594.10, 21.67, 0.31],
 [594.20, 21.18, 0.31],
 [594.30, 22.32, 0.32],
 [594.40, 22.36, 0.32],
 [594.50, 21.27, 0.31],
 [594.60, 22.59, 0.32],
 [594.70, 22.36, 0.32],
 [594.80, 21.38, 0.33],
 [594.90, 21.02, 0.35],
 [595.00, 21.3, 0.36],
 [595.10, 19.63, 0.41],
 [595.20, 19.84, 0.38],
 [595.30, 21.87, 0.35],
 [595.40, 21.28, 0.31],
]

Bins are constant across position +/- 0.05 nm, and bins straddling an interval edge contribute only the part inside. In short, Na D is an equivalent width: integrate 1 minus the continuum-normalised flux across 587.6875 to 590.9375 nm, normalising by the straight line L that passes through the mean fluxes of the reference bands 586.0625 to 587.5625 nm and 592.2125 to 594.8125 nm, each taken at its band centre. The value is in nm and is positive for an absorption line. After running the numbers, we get 0.28 nm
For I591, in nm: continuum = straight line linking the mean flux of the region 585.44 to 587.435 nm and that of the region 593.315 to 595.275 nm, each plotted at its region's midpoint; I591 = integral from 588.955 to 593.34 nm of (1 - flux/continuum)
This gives 0.14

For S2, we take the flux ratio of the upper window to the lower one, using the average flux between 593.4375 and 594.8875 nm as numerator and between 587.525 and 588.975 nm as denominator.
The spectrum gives 1.0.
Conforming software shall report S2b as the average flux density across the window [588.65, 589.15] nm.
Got 18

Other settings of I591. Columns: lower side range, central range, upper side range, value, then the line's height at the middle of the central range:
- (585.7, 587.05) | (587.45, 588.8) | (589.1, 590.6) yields -0.05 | 20.7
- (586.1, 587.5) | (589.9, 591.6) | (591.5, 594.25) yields 0.01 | 21.7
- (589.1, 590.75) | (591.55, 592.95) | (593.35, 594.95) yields -0.03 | 21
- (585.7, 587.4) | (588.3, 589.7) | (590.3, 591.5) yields 0.19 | 21.8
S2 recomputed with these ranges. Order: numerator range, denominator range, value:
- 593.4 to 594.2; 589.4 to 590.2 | 1.07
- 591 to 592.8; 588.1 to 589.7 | 1.14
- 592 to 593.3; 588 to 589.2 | 1.11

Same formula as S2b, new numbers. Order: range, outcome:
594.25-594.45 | 22.3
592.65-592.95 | 21.4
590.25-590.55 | 21.6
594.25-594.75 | 22.2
